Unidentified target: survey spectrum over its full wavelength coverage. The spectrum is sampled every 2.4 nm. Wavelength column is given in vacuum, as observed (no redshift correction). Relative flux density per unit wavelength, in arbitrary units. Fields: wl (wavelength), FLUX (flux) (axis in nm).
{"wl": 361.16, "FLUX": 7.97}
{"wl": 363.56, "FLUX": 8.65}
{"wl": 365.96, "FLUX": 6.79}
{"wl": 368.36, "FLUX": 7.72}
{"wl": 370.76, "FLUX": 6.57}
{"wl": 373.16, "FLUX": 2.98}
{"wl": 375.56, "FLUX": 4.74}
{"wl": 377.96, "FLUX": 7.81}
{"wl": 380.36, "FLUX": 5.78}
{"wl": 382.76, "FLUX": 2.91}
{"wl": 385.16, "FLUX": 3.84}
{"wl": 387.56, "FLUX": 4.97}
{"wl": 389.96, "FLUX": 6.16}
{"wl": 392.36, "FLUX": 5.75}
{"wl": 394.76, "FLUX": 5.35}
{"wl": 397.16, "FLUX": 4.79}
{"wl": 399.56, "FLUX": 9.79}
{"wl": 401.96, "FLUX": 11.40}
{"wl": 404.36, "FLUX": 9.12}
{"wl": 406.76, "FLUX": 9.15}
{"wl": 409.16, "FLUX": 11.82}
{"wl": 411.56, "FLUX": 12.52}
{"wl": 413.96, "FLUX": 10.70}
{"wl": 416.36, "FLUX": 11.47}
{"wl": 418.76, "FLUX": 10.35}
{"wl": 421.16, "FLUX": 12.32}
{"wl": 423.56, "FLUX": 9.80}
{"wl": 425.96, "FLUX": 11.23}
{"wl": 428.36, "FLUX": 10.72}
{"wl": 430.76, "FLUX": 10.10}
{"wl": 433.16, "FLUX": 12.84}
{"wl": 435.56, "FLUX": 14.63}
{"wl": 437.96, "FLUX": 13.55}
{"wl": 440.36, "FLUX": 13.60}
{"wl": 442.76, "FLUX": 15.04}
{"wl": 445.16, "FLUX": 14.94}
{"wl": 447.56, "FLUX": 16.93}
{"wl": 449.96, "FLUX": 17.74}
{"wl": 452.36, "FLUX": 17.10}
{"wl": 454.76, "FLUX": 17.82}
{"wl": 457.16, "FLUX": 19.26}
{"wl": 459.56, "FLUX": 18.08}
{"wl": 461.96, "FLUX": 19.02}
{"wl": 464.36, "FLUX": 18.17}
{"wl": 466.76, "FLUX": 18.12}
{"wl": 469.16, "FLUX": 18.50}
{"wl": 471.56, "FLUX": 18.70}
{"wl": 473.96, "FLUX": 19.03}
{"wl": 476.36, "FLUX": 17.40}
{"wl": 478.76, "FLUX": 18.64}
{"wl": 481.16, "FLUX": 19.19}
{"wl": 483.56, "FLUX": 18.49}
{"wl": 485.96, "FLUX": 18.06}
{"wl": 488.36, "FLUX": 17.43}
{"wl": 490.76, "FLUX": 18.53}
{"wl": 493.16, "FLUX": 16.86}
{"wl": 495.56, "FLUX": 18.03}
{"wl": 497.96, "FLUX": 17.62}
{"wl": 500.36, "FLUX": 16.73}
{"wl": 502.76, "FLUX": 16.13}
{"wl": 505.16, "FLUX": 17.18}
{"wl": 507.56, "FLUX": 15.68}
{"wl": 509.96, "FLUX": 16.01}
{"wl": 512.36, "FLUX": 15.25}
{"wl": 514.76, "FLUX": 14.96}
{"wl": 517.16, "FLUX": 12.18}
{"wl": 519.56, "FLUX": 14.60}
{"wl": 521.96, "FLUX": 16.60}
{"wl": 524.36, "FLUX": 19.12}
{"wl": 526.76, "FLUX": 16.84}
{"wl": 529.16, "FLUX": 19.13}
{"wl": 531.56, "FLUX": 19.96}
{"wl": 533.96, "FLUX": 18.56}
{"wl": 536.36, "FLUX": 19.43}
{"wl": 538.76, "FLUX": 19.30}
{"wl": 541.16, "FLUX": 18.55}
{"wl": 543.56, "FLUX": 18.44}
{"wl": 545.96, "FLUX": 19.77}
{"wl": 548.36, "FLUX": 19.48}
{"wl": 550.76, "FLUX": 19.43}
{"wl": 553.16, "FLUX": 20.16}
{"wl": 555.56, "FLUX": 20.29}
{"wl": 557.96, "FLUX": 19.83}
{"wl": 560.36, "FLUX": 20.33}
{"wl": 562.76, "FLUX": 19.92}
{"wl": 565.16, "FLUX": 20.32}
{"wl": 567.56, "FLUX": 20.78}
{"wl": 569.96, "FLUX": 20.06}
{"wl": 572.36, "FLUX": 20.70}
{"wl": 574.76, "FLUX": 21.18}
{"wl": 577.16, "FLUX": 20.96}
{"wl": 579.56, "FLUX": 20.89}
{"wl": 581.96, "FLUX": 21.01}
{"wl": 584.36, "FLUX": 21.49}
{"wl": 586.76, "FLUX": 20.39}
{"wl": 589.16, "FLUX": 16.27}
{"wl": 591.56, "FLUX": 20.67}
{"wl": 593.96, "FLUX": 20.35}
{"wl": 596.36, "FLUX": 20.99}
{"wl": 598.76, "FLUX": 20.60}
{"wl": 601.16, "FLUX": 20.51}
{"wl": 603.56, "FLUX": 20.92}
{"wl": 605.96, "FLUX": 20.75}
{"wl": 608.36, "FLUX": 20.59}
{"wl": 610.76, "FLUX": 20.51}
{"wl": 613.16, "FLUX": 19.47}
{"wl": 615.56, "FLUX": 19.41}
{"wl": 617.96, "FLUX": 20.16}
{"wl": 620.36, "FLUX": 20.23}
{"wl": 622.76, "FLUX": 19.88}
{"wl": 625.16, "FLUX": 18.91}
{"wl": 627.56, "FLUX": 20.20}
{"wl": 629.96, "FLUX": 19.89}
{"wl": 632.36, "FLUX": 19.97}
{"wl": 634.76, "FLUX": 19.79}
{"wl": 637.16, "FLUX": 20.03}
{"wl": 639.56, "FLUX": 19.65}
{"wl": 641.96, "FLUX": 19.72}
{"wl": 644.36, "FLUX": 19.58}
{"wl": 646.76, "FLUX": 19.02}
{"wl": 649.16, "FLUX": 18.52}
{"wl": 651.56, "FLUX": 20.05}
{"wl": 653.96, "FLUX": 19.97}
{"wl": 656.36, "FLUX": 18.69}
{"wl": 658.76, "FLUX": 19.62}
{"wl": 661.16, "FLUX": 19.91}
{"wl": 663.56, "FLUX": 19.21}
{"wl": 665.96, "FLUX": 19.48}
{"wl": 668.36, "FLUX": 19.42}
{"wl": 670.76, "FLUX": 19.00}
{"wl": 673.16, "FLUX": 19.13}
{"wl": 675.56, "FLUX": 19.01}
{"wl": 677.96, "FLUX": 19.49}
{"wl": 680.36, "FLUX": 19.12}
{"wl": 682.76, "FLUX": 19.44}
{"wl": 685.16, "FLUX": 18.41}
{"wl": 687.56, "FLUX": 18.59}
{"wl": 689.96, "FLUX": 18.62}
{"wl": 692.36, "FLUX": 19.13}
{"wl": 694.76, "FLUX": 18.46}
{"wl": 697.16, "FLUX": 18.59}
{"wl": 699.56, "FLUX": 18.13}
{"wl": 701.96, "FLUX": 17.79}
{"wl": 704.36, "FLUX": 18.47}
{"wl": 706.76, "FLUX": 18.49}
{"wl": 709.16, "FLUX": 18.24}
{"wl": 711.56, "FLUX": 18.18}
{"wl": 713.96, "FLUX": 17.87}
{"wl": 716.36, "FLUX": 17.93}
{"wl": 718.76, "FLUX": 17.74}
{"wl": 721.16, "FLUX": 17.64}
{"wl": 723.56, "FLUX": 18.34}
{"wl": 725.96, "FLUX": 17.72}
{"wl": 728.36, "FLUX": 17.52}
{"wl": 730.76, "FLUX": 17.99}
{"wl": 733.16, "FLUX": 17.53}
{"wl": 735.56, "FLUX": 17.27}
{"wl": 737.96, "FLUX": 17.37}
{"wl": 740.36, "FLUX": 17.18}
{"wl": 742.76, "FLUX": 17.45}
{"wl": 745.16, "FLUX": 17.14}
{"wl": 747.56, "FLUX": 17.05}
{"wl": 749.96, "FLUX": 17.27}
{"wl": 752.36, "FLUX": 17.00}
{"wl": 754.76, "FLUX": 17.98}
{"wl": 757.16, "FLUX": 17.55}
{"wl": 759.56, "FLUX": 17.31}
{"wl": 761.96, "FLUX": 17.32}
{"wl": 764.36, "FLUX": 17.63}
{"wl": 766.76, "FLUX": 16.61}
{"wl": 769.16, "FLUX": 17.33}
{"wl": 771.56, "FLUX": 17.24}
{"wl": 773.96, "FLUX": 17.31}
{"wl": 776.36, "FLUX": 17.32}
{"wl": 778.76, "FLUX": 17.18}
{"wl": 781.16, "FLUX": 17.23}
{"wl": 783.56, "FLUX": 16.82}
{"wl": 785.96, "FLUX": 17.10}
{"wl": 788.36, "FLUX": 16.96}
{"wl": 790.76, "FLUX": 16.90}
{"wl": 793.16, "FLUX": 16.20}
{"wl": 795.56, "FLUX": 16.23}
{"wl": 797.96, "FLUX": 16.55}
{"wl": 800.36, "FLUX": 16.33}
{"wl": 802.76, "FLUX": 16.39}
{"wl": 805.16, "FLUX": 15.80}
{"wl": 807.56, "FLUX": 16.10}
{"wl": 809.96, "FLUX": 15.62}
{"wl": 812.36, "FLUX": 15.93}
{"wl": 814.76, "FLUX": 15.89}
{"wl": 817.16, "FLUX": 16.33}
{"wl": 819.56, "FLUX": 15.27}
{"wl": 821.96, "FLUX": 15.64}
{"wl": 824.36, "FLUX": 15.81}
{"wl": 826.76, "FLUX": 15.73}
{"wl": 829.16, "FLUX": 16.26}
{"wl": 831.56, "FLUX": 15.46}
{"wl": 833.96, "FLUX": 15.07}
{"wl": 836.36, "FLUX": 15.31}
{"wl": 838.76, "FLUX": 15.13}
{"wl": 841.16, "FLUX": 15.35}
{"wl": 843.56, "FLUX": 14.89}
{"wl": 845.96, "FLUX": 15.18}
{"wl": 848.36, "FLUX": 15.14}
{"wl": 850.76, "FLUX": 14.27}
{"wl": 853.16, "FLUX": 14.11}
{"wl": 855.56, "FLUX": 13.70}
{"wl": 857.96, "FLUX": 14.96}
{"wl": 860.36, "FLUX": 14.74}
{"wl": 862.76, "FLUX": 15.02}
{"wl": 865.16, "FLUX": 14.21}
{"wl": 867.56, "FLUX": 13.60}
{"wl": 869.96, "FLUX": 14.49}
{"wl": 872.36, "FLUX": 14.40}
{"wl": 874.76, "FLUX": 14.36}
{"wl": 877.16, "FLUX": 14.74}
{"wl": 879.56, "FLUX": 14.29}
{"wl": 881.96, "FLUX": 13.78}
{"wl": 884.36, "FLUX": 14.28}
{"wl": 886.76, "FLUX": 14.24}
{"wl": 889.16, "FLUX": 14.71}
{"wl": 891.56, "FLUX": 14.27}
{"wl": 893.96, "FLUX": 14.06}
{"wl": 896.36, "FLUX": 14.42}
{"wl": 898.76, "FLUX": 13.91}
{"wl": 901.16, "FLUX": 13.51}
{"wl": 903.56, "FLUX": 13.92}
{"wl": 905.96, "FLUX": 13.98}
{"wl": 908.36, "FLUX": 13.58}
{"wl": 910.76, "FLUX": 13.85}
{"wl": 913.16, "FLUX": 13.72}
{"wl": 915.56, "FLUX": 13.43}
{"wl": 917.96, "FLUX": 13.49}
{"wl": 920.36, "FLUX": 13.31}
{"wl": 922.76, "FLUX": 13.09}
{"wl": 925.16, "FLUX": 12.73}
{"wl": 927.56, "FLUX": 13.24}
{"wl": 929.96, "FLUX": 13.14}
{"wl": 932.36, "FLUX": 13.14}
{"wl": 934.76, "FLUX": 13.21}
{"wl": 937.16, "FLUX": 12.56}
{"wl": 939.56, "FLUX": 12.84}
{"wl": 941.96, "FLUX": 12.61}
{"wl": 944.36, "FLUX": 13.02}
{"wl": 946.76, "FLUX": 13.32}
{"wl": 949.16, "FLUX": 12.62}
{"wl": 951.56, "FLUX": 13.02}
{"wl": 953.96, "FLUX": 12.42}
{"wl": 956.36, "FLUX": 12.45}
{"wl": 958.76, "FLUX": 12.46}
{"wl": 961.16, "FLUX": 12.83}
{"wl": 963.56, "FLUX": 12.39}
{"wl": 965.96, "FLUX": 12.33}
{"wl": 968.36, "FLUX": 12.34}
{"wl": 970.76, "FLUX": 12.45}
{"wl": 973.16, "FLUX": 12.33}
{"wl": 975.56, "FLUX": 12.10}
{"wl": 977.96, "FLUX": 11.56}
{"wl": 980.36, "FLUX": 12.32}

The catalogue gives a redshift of 0.00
